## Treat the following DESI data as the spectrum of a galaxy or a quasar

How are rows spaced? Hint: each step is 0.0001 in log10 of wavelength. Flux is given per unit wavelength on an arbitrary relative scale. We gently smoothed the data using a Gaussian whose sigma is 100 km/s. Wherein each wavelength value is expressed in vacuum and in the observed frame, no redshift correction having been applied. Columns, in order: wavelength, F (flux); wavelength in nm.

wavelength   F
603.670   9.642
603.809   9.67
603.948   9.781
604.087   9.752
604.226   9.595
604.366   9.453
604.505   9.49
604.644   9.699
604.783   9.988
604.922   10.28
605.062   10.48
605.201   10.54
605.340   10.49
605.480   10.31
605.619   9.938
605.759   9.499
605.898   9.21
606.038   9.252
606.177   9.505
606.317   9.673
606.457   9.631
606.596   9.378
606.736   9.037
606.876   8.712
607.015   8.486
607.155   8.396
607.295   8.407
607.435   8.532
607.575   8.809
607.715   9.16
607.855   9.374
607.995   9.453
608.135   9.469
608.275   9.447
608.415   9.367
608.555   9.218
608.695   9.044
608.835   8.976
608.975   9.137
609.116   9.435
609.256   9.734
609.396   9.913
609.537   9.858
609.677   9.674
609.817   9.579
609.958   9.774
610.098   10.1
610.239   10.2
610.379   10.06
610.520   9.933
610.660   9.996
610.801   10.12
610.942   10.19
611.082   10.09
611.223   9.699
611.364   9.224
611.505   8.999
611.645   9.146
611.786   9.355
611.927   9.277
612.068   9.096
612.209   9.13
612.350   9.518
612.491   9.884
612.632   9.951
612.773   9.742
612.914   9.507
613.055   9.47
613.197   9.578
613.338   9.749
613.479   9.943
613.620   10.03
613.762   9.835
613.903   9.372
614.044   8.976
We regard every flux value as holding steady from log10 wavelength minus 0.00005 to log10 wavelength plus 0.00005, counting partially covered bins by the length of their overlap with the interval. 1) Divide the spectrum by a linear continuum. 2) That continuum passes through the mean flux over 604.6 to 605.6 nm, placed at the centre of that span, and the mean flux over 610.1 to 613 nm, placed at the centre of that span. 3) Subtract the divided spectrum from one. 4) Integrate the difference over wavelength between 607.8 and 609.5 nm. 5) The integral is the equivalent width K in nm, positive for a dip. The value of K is 0.093 nm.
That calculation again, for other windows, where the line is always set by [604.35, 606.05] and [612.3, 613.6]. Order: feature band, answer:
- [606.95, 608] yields 0.11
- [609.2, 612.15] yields 0.02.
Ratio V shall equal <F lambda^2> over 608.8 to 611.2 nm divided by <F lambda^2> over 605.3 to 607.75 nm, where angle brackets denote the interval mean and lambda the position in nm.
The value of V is 1.08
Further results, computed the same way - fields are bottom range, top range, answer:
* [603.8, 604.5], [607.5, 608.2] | 0.97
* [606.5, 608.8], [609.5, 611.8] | 1.09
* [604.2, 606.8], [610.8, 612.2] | 0.99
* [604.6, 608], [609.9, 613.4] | 1.04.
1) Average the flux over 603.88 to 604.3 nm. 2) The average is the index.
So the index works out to 9.69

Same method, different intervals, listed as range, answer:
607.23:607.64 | 8.58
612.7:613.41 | 9.61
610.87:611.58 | 9.64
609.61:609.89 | 9.62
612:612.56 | 9.41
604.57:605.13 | 10.1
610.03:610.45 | 10.1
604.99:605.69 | 10.3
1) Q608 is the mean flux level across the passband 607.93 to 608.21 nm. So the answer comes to 9.46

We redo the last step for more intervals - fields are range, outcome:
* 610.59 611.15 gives 10.1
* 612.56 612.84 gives 9.85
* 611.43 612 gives 9.2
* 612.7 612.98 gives 9.64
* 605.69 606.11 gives 9.33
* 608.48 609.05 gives 9.1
